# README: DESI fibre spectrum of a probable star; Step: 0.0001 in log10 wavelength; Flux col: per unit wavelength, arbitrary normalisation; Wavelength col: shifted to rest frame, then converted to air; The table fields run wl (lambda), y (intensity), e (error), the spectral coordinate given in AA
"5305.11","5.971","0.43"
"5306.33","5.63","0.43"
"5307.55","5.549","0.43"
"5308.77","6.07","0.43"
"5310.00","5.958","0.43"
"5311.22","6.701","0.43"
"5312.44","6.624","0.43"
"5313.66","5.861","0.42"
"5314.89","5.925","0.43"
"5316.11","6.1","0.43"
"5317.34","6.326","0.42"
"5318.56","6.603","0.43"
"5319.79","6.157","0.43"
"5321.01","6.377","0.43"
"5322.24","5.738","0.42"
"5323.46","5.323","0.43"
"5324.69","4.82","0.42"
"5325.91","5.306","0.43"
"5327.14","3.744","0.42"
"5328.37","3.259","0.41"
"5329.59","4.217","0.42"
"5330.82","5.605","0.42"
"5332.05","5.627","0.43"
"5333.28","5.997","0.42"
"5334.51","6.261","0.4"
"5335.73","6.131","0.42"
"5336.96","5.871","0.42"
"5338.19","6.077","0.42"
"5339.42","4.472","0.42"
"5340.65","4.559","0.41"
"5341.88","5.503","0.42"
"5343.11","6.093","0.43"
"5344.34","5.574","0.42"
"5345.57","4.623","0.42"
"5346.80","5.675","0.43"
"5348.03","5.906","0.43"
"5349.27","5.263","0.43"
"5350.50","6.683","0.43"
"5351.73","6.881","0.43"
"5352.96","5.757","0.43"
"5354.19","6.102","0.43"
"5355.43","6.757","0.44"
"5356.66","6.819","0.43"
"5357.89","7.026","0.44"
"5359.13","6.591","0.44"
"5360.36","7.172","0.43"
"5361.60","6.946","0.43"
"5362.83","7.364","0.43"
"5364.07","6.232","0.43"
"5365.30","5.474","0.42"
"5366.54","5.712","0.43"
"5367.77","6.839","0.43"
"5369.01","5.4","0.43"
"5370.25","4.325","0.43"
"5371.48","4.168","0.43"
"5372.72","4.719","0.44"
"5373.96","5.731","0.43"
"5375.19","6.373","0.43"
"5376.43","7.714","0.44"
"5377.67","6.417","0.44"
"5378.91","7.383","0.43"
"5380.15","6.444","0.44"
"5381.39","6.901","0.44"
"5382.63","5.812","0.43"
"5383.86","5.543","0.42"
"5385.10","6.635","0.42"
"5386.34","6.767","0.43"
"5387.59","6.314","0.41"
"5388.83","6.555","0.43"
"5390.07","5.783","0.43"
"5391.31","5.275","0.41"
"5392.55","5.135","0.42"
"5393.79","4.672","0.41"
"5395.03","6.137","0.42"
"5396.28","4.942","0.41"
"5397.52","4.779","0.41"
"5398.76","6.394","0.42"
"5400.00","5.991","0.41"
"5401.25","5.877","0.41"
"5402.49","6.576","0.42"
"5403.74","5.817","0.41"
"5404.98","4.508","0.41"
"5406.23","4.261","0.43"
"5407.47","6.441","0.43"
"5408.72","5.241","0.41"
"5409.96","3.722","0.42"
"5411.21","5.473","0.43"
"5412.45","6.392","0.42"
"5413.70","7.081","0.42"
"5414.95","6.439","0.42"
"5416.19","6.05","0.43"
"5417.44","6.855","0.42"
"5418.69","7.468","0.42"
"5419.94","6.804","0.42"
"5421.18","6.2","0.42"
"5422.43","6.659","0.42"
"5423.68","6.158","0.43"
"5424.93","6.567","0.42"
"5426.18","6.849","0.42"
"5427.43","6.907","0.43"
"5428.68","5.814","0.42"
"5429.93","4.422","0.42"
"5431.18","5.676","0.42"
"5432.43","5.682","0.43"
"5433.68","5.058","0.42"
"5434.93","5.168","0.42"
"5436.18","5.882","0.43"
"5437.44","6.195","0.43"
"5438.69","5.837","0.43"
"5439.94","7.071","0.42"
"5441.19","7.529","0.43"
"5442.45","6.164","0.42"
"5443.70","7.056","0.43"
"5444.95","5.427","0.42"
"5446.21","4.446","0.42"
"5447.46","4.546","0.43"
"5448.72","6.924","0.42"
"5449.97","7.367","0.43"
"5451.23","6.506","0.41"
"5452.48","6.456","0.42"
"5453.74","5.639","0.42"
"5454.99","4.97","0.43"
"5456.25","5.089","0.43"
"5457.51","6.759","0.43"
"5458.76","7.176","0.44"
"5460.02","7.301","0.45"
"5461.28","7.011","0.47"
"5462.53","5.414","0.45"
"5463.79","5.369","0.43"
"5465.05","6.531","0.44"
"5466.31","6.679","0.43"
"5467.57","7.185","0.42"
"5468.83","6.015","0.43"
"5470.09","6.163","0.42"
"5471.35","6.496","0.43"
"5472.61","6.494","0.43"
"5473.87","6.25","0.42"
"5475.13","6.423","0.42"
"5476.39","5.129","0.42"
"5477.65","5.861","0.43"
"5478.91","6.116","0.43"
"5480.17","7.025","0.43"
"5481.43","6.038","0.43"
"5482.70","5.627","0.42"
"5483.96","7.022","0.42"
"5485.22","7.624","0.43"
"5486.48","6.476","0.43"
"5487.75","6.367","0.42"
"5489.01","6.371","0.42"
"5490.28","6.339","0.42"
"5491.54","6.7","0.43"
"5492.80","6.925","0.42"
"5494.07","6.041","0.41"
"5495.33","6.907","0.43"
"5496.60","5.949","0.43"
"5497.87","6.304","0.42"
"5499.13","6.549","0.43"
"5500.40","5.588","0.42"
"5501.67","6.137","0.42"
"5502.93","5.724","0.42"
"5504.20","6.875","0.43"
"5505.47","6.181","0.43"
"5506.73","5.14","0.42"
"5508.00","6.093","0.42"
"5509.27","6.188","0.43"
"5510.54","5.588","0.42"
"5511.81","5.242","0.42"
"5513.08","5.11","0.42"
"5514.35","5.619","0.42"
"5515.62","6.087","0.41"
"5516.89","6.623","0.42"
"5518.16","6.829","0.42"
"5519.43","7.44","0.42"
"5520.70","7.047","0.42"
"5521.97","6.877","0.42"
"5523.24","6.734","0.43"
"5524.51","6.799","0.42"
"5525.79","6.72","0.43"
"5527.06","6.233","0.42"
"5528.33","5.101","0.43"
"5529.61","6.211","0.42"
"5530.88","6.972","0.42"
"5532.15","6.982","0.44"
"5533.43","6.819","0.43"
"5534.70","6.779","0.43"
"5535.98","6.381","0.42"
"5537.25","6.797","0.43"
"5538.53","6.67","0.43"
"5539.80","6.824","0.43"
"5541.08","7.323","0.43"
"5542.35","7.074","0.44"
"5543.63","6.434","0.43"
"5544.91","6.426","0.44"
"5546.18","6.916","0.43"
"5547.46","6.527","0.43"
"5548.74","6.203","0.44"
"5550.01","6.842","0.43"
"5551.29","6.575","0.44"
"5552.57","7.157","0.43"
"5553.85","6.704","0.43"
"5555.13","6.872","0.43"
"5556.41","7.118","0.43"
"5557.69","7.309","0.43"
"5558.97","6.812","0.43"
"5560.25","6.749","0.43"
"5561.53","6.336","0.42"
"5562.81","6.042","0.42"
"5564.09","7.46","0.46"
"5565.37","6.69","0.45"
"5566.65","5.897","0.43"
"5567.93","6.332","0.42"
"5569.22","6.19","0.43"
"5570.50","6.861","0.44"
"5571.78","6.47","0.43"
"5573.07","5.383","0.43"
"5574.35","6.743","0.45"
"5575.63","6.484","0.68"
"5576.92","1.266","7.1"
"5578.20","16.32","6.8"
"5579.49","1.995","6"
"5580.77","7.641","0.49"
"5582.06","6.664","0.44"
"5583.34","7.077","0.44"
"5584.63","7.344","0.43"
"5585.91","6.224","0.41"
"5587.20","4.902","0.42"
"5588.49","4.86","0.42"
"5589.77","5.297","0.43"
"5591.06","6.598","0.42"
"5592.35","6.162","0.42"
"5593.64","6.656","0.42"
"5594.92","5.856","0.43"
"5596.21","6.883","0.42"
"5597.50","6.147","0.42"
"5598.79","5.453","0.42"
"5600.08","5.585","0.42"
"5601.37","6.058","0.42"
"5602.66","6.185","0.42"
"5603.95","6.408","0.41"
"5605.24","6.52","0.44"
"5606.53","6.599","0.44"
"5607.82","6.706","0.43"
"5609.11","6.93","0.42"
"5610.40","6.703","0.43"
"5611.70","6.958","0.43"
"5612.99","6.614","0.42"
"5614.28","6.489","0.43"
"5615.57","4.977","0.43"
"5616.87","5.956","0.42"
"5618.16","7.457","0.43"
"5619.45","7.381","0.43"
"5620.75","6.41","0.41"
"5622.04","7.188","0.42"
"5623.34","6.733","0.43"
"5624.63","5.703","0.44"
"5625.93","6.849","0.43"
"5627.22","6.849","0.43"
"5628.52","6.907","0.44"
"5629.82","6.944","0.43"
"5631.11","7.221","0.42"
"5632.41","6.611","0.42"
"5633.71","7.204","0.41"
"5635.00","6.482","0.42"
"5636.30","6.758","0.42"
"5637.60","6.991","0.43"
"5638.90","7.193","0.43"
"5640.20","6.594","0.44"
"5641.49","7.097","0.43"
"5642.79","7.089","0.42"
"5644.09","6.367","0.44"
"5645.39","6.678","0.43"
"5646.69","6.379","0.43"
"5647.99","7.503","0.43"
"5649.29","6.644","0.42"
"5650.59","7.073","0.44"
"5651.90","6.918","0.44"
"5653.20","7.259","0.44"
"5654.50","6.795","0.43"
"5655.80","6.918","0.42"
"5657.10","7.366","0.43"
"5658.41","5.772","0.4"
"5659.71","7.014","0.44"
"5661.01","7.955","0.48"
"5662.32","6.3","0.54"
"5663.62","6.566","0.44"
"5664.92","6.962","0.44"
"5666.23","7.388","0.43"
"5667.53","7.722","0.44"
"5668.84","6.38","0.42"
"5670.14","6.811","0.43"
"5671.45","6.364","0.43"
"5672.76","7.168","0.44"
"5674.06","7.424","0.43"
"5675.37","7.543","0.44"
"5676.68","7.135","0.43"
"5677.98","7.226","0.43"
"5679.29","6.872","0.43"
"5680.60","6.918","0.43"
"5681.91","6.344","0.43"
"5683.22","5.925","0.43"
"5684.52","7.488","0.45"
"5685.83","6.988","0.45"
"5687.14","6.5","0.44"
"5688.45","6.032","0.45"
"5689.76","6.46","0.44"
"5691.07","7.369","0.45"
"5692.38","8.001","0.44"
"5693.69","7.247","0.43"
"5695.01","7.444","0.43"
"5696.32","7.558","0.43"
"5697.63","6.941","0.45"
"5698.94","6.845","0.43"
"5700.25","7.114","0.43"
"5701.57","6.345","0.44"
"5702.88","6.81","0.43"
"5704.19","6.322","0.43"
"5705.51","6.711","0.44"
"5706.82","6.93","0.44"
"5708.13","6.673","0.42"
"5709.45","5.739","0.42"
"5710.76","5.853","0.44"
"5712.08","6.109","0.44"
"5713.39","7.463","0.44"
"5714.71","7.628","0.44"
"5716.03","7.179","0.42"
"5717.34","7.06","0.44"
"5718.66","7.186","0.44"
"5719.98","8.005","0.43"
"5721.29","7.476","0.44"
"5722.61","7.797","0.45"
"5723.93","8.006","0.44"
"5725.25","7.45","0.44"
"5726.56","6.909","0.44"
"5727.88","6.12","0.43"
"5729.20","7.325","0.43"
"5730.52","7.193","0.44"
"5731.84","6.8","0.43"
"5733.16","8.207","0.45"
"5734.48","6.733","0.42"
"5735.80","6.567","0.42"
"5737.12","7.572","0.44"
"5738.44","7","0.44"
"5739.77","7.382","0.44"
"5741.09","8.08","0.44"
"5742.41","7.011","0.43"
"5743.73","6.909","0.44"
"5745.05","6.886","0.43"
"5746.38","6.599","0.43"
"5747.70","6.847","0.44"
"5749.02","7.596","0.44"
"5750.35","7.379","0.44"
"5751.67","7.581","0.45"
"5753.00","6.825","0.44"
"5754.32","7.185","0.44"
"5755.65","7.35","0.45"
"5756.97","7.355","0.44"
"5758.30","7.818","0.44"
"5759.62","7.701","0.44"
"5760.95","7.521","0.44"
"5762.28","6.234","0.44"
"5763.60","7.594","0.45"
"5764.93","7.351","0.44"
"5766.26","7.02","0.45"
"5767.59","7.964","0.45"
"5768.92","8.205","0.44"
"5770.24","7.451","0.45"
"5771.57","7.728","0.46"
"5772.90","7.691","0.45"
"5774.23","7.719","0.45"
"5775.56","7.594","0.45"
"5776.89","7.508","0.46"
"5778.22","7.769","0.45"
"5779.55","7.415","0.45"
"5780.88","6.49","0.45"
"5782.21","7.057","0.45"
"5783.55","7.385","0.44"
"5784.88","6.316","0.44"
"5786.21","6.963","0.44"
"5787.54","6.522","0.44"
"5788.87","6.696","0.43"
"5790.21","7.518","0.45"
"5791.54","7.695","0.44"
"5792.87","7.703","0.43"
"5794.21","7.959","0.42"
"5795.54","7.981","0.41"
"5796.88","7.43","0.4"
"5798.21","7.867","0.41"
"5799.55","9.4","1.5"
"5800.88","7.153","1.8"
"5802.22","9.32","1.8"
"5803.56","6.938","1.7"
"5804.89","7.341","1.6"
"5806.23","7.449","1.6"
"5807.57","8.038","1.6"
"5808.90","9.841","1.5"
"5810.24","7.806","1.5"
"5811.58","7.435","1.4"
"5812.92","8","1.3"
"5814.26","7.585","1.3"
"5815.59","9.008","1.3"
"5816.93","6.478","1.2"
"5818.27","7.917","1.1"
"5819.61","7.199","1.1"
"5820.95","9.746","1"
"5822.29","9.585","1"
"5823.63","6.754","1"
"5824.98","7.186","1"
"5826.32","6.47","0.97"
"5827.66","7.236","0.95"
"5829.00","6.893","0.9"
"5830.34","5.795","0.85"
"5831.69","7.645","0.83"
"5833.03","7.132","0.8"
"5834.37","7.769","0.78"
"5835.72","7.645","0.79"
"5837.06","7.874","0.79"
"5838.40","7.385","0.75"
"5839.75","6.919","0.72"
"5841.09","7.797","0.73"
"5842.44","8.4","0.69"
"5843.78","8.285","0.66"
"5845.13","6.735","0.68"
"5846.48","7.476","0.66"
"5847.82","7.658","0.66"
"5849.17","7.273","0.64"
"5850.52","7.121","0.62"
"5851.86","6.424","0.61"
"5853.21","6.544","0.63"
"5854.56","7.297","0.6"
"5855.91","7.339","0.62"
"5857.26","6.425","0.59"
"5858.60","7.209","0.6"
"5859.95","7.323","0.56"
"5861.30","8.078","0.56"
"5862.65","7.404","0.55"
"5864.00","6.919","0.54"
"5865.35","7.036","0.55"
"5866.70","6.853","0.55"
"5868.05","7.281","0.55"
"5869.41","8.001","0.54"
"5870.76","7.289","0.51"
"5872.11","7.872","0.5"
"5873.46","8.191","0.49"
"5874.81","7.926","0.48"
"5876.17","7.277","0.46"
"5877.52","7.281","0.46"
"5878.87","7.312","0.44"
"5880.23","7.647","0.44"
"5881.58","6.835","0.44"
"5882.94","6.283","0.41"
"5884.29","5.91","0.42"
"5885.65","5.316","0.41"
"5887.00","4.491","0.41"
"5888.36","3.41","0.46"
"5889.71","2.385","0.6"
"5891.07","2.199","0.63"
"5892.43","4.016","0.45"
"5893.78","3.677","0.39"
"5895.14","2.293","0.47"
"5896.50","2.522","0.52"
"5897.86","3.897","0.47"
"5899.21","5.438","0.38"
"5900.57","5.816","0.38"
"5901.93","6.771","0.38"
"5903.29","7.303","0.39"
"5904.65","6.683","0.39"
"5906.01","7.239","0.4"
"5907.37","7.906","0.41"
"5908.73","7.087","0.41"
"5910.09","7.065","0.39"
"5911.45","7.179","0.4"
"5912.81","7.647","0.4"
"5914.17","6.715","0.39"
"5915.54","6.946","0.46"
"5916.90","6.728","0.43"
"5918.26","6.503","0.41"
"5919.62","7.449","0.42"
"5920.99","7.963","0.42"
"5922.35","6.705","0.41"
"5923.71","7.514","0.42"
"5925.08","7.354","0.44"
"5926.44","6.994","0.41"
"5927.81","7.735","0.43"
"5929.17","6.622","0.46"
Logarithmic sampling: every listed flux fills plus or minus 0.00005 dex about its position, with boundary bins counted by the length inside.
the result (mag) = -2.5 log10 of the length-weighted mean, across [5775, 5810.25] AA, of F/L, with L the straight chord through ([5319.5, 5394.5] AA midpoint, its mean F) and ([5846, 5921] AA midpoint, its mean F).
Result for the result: -0.20 mag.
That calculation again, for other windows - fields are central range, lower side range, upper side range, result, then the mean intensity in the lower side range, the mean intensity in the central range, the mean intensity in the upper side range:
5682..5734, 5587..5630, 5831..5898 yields -0.09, 6.36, 7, 6.56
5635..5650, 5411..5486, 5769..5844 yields 0.02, 6.25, 6.83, 7.61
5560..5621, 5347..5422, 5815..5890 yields 0.02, 6.05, 6.39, 7.14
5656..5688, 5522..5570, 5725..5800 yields 0.02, 6.65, 6.92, 7.33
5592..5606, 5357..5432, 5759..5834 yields 0.11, 6.03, 6.18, 7.56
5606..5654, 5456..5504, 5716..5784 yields 0.02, 6.36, 6.77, 7.32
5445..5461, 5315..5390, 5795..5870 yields 0.03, 5.91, 6.09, 7.55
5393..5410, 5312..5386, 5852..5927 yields 0.10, 5.9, 5.44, 6.45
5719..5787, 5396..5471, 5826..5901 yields -0.14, 6.06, 7.31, 6.52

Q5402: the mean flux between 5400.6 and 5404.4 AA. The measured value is 6.07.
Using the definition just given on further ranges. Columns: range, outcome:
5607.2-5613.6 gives 6.78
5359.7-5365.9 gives 6.64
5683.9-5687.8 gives 6.98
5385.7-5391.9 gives 6.14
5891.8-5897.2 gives 3.12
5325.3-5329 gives 4.11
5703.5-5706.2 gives 6.53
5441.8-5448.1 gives 5.53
